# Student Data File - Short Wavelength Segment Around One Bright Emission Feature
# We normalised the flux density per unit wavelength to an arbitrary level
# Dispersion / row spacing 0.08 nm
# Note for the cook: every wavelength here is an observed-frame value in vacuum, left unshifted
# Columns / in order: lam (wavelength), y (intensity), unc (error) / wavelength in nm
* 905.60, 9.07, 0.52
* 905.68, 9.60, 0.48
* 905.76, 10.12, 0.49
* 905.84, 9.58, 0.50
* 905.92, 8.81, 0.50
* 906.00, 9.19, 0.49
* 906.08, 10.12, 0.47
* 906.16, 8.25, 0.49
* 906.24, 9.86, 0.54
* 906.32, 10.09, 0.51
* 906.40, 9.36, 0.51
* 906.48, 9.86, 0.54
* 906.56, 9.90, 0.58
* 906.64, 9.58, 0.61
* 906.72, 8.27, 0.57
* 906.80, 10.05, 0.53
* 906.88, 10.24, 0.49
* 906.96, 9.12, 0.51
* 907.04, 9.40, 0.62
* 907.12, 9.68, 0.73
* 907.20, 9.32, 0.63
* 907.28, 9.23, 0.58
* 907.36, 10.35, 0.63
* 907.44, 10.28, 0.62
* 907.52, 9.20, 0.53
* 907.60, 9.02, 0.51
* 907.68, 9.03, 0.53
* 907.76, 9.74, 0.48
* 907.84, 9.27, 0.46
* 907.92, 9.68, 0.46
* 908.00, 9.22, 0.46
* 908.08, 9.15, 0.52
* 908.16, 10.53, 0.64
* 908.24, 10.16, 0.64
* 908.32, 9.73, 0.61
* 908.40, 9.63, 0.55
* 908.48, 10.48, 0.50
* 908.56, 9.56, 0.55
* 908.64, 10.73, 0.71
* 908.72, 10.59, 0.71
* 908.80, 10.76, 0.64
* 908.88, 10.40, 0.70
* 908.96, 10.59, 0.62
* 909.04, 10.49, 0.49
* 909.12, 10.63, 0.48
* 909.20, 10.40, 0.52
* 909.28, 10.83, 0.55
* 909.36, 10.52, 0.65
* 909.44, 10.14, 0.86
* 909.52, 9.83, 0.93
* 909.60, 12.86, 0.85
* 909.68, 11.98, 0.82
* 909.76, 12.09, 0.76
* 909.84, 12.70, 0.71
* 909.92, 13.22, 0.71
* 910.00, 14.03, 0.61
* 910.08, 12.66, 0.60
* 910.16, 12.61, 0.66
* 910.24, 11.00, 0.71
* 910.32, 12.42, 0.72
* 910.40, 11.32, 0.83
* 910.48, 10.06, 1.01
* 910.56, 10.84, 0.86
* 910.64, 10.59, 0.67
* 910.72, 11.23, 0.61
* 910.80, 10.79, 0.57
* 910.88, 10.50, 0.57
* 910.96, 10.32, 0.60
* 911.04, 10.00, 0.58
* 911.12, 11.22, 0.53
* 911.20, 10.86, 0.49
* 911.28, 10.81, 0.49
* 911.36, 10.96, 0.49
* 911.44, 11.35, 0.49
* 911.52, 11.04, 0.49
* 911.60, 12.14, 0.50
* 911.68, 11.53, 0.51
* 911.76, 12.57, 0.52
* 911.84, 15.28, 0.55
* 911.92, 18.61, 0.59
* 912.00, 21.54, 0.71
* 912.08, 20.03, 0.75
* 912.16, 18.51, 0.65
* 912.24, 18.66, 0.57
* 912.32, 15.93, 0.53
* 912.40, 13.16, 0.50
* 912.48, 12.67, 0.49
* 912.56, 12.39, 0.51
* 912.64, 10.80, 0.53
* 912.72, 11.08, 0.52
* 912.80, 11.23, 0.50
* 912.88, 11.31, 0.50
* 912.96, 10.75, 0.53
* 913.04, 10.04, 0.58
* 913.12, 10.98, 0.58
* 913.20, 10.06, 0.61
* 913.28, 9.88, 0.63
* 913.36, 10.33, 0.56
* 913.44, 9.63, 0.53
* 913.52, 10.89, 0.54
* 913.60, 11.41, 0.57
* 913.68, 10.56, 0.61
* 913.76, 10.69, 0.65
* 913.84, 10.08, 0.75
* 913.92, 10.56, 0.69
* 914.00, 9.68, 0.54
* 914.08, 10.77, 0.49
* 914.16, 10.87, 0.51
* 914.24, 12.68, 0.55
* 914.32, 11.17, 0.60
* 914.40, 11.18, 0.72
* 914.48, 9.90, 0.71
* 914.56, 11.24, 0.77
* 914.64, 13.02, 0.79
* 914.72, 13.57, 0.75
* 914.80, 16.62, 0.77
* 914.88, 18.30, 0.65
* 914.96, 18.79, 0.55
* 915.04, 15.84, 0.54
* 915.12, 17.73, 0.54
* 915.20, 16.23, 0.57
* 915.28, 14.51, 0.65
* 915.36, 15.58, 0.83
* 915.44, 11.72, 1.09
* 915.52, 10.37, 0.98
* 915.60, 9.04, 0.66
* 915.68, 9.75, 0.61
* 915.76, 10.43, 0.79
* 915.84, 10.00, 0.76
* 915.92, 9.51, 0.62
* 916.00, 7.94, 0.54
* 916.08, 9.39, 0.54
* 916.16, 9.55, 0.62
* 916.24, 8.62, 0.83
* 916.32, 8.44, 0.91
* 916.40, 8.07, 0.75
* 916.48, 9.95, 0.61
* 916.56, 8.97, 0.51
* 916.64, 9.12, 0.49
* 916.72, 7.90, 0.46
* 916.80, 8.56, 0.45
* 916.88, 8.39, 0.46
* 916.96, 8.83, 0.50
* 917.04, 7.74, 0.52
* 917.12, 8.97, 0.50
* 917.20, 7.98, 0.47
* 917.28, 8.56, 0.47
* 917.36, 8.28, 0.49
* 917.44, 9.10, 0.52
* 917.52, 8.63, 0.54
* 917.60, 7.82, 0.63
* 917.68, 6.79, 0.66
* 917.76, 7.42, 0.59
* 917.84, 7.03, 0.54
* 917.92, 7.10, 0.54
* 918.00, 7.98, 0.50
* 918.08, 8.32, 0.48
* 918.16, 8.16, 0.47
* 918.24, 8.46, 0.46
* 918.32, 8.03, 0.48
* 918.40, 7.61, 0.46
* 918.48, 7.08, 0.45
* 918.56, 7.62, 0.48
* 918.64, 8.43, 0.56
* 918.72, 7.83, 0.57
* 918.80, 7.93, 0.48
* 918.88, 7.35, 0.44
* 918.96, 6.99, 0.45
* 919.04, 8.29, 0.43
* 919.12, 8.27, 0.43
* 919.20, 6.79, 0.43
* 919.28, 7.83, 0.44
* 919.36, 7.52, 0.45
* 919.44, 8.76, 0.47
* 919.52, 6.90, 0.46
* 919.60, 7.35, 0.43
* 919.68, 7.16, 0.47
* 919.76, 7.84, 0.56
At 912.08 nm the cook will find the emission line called H-alpha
